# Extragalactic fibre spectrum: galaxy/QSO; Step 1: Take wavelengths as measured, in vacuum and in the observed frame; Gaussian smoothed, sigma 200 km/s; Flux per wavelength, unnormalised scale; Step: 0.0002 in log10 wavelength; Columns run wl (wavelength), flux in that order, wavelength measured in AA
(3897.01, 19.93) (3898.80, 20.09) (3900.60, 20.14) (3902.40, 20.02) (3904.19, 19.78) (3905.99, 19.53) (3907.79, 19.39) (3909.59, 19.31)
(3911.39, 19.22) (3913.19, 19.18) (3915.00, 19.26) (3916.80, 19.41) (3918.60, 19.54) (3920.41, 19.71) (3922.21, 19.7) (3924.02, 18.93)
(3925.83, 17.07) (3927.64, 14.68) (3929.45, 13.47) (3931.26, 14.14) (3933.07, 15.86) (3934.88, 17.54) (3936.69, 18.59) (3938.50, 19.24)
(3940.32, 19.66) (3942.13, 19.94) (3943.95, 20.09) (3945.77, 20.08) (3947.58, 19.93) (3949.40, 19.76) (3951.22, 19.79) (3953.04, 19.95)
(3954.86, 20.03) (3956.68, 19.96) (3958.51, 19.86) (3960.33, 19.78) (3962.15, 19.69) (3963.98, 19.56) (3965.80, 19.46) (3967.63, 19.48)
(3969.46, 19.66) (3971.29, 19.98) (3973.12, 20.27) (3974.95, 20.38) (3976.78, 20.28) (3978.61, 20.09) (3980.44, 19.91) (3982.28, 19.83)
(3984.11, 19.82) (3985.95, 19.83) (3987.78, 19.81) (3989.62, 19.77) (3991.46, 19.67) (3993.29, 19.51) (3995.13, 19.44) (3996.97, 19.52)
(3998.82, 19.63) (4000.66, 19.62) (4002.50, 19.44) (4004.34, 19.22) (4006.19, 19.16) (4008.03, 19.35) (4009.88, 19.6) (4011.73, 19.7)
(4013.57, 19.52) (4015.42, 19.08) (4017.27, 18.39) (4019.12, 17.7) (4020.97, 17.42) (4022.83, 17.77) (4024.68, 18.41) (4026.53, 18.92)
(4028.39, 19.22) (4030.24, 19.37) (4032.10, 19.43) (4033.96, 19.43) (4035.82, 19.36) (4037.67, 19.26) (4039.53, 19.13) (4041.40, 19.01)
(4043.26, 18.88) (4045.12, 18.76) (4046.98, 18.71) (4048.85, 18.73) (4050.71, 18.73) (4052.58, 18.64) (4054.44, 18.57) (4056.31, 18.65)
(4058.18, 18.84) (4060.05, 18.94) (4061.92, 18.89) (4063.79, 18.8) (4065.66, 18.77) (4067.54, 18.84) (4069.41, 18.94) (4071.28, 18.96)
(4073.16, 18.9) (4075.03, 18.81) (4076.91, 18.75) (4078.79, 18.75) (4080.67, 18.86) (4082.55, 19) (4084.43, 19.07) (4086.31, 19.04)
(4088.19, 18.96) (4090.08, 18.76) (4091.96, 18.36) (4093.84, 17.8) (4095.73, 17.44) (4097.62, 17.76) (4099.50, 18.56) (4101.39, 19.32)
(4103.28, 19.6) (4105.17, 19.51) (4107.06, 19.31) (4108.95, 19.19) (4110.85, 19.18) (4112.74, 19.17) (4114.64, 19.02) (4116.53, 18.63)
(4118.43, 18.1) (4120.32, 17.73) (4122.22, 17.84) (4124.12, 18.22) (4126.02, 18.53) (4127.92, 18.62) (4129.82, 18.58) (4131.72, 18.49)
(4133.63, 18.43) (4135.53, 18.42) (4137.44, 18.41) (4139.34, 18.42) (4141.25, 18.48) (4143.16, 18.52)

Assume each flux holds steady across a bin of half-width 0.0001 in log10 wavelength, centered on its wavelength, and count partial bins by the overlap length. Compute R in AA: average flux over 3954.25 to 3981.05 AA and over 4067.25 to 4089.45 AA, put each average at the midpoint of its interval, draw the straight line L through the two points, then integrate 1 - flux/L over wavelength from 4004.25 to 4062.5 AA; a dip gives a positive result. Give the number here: 1.2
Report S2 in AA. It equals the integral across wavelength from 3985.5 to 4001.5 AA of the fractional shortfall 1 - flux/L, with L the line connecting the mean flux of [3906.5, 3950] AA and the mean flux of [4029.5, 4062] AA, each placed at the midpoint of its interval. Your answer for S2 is -0.8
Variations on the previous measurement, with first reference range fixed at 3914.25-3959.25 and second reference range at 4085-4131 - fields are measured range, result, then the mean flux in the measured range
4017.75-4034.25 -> 0.0 AA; 18.6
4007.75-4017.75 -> -0.4 AA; 19.3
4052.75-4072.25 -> -0.2 AA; 18.8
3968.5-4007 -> -2.3 AA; 19.8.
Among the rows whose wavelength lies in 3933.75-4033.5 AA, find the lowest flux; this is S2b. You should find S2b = 17.42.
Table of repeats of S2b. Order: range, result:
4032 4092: 18.36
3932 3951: 15.86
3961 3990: 19.46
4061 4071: 18.77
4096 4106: 17.76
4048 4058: 18.57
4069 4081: 18.75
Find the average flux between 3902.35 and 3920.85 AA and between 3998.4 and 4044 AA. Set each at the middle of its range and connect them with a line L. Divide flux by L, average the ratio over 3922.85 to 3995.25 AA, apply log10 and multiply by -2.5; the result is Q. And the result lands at 0.01 mag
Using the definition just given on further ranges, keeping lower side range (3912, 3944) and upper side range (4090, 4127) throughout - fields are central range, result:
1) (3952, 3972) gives -0.09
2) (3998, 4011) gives -0.07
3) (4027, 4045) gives -0.05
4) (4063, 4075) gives -0.02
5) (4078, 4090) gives -0.02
